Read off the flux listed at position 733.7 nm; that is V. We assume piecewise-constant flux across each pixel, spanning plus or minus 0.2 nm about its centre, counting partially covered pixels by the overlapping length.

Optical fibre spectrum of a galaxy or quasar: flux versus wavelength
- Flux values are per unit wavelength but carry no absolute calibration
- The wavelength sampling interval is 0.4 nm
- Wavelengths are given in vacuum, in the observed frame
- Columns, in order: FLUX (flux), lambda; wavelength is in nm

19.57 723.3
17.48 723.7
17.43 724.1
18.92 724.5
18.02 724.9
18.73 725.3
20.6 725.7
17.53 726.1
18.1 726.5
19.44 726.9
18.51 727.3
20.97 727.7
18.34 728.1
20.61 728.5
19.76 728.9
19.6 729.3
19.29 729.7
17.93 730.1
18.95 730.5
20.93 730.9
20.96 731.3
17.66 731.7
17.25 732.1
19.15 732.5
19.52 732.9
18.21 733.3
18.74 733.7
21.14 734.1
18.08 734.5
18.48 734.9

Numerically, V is 18.74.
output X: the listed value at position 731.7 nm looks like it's 17.66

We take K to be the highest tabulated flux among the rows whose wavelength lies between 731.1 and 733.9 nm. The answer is 20.96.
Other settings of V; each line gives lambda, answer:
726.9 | 19.44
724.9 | 18.02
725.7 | 20.6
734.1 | 21.14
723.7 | 17.48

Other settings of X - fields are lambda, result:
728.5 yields 20.61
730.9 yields 20.93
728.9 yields 19.76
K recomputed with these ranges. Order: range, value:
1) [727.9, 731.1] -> 20.93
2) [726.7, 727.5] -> 19.44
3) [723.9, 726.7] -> 20.6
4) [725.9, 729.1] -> 20.97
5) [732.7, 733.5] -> 19.52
